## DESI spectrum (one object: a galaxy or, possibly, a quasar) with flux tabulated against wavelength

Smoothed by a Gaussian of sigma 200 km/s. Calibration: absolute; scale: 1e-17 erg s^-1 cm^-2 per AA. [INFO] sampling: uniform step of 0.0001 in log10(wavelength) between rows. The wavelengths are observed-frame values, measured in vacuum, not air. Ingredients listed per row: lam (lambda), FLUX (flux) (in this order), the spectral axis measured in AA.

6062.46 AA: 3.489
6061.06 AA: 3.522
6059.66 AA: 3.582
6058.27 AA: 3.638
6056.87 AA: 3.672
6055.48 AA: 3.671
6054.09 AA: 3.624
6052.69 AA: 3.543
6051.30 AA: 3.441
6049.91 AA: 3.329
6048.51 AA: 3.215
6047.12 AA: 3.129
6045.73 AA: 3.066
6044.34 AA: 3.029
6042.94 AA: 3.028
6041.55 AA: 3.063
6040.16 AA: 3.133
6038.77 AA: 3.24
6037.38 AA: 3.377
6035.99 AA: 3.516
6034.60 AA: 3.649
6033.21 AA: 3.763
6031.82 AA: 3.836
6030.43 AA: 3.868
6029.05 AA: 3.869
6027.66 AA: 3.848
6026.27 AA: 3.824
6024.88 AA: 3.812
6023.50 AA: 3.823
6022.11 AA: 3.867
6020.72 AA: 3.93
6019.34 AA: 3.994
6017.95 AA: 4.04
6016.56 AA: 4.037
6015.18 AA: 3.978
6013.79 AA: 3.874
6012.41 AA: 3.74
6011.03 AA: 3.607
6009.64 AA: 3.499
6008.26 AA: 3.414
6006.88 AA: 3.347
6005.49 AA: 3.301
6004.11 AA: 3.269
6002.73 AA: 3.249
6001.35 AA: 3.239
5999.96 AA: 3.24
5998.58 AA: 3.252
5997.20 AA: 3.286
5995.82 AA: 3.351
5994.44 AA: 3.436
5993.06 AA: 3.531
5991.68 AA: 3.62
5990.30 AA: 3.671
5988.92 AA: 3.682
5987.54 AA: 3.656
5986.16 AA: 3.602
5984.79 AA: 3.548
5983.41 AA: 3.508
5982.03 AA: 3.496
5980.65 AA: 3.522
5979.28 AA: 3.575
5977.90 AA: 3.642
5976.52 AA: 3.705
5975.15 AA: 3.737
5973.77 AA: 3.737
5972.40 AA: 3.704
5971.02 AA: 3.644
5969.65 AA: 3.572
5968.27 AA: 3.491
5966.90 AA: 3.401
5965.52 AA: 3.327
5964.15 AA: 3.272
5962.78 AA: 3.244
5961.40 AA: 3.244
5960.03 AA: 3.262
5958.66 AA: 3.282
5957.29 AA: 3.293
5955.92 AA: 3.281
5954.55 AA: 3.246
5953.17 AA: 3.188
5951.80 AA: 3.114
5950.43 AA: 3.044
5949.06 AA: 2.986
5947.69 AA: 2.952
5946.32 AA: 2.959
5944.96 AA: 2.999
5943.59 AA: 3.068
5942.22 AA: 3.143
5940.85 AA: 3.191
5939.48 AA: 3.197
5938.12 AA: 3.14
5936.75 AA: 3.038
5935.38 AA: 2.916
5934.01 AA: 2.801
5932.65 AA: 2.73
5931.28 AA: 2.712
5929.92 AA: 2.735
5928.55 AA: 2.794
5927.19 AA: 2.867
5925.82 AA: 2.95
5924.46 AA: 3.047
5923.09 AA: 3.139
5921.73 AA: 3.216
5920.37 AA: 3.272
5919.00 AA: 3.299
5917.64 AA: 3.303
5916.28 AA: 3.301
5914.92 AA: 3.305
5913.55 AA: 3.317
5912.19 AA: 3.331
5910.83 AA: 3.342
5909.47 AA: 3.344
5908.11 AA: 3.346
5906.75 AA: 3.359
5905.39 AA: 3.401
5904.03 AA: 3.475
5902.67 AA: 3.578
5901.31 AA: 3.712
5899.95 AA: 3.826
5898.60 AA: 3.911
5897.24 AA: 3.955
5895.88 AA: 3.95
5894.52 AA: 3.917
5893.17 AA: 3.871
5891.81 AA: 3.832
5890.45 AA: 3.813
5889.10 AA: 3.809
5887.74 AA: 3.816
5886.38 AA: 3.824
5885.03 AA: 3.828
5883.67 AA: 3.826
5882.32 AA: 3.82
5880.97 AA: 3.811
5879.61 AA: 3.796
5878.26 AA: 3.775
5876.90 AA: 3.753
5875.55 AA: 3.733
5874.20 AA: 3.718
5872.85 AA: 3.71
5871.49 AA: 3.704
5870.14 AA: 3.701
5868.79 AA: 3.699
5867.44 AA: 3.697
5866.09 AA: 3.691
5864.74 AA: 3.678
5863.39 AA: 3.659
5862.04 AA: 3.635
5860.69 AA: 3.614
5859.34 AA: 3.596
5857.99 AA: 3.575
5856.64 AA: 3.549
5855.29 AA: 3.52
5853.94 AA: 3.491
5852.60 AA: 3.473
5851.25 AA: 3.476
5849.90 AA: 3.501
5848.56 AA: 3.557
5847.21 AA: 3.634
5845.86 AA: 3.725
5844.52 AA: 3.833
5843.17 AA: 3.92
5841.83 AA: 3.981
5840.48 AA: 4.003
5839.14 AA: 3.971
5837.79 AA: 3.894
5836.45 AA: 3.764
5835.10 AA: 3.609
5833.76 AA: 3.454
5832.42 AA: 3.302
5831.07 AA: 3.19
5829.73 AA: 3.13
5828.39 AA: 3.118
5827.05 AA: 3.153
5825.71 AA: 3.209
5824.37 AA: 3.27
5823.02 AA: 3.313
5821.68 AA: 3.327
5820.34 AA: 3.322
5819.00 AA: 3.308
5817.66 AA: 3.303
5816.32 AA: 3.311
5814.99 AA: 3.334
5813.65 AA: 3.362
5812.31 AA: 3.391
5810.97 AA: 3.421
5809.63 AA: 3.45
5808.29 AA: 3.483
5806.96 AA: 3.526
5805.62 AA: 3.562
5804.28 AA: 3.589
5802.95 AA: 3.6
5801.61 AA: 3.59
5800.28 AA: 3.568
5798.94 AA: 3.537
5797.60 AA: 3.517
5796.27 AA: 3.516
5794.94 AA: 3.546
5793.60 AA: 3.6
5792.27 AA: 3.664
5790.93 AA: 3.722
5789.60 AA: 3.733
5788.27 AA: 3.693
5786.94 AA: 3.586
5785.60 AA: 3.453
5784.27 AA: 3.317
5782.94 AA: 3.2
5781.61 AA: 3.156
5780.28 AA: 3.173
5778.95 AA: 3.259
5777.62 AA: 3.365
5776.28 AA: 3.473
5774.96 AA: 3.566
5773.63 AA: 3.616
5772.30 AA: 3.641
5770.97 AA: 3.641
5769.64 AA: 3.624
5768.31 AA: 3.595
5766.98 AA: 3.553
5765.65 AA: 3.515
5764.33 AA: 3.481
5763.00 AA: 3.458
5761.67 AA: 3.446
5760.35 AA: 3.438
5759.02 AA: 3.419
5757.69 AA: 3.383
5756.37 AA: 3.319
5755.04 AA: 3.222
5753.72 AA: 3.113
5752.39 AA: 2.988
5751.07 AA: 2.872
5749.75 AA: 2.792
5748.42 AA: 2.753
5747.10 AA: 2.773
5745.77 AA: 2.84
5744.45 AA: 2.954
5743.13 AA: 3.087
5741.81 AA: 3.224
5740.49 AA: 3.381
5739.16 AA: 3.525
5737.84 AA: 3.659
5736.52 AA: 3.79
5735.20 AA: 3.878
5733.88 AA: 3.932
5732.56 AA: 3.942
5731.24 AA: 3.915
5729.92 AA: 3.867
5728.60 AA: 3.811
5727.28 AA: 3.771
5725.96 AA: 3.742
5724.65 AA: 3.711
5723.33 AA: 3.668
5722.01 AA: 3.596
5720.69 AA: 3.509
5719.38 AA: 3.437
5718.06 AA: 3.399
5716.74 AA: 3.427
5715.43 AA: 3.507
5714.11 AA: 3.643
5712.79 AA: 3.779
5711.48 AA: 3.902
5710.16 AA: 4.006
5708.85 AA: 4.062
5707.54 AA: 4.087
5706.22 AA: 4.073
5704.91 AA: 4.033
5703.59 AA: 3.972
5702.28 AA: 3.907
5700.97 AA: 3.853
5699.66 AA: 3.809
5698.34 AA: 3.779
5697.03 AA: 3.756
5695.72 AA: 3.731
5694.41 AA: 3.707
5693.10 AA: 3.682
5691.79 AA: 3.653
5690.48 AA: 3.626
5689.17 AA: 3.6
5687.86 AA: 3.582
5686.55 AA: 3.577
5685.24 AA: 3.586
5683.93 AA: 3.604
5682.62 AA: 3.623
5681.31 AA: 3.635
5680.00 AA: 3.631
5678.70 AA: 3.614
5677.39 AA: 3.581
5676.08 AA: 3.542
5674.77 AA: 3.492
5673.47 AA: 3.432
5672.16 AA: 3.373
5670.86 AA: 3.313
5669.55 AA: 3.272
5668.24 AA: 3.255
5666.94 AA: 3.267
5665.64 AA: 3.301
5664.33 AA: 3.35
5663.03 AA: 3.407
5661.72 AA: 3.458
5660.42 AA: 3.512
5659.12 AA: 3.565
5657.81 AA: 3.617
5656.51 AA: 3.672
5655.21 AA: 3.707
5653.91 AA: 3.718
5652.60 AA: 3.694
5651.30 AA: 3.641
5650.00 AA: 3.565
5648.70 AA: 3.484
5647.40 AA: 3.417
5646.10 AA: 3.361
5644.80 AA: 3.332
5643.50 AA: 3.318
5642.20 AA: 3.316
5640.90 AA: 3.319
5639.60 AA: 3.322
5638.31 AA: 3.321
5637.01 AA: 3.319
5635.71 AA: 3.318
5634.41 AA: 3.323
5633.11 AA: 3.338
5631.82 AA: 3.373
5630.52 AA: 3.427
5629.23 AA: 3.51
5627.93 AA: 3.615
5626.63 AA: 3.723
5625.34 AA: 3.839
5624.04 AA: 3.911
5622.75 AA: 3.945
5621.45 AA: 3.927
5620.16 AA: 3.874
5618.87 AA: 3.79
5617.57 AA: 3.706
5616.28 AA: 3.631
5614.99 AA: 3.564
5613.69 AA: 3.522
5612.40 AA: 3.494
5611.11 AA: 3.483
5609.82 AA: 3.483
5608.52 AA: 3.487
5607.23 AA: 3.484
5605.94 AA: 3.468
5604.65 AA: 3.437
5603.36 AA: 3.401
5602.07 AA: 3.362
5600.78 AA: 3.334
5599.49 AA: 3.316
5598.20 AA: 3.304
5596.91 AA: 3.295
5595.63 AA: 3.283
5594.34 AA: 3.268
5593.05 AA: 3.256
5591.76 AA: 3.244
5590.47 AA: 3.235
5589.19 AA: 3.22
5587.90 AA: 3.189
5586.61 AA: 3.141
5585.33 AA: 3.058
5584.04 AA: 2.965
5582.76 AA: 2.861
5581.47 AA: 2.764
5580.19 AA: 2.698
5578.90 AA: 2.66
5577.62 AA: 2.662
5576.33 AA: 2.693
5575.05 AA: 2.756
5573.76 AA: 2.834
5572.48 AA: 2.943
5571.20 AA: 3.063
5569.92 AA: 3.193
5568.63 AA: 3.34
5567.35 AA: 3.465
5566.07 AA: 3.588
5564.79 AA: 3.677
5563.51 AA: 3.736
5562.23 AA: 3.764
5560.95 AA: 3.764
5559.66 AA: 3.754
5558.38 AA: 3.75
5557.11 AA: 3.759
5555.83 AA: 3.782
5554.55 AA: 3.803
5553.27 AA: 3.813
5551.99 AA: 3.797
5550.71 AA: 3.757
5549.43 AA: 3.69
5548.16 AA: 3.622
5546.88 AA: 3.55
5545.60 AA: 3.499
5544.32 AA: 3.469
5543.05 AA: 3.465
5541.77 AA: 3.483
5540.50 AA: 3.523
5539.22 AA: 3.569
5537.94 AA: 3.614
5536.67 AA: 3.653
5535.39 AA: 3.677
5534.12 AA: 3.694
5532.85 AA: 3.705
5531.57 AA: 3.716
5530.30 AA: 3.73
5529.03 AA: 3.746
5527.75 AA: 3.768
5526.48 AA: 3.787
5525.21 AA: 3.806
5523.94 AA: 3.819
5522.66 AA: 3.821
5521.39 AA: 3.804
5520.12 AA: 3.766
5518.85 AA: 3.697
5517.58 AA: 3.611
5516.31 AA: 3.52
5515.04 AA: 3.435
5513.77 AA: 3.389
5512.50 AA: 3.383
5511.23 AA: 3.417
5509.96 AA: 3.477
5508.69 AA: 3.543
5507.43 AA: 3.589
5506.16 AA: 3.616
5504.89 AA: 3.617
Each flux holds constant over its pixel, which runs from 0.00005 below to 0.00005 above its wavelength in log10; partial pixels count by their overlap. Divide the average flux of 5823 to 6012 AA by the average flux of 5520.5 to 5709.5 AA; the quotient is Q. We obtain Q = 1.0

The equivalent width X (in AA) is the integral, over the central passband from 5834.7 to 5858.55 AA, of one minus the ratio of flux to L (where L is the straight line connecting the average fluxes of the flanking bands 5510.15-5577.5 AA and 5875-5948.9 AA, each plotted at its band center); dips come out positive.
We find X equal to -1.9 AA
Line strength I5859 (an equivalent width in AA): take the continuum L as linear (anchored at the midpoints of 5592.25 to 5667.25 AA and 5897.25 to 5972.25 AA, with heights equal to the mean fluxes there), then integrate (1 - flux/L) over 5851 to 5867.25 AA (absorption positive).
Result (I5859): -1.4 AA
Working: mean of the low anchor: 3.49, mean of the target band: 3.59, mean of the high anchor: 3.23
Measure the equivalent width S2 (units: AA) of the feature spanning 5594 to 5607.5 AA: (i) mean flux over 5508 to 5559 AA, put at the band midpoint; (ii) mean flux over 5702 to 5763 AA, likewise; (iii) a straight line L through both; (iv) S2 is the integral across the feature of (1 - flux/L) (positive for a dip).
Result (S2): 0.9 AA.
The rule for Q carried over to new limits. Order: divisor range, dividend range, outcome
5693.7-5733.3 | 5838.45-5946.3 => 0.92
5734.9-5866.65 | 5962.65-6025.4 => 1.04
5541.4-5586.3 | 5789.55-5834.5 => 1.02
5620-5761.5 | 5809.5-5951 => 0.97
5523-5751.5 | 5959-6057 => 1.01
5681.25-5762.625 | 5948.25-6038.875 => 0.99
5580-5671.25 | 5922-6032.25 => 0.99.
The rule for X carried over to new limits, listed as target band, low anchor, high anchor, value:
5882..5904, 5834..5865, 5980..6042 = -1.0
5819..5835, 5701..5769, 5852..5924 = 1.4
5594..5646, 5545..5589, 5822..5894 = -1.5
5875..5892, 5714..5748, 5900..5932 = -2.7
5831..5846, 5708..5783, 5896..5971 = -1.7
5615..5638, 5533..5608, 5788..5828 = -1.5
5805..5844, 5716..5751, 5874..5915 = 1.4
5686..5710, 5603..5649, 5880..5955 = -2.3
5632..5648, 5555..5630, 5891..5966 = 0.2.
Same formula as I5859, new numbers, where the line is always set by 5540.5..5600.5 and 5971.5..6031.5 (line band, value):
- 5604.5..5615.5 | -0.4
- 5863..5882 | -1.0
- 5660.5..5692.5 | -0.8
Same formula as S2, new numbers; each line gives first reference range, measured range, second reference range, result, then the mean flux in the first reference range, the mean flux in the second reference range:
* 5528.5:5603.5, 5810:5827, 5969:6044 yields 0.89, 3.39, 3.59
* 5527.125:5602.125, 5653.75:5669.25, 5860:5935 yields -0.21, 3.39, 3.51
